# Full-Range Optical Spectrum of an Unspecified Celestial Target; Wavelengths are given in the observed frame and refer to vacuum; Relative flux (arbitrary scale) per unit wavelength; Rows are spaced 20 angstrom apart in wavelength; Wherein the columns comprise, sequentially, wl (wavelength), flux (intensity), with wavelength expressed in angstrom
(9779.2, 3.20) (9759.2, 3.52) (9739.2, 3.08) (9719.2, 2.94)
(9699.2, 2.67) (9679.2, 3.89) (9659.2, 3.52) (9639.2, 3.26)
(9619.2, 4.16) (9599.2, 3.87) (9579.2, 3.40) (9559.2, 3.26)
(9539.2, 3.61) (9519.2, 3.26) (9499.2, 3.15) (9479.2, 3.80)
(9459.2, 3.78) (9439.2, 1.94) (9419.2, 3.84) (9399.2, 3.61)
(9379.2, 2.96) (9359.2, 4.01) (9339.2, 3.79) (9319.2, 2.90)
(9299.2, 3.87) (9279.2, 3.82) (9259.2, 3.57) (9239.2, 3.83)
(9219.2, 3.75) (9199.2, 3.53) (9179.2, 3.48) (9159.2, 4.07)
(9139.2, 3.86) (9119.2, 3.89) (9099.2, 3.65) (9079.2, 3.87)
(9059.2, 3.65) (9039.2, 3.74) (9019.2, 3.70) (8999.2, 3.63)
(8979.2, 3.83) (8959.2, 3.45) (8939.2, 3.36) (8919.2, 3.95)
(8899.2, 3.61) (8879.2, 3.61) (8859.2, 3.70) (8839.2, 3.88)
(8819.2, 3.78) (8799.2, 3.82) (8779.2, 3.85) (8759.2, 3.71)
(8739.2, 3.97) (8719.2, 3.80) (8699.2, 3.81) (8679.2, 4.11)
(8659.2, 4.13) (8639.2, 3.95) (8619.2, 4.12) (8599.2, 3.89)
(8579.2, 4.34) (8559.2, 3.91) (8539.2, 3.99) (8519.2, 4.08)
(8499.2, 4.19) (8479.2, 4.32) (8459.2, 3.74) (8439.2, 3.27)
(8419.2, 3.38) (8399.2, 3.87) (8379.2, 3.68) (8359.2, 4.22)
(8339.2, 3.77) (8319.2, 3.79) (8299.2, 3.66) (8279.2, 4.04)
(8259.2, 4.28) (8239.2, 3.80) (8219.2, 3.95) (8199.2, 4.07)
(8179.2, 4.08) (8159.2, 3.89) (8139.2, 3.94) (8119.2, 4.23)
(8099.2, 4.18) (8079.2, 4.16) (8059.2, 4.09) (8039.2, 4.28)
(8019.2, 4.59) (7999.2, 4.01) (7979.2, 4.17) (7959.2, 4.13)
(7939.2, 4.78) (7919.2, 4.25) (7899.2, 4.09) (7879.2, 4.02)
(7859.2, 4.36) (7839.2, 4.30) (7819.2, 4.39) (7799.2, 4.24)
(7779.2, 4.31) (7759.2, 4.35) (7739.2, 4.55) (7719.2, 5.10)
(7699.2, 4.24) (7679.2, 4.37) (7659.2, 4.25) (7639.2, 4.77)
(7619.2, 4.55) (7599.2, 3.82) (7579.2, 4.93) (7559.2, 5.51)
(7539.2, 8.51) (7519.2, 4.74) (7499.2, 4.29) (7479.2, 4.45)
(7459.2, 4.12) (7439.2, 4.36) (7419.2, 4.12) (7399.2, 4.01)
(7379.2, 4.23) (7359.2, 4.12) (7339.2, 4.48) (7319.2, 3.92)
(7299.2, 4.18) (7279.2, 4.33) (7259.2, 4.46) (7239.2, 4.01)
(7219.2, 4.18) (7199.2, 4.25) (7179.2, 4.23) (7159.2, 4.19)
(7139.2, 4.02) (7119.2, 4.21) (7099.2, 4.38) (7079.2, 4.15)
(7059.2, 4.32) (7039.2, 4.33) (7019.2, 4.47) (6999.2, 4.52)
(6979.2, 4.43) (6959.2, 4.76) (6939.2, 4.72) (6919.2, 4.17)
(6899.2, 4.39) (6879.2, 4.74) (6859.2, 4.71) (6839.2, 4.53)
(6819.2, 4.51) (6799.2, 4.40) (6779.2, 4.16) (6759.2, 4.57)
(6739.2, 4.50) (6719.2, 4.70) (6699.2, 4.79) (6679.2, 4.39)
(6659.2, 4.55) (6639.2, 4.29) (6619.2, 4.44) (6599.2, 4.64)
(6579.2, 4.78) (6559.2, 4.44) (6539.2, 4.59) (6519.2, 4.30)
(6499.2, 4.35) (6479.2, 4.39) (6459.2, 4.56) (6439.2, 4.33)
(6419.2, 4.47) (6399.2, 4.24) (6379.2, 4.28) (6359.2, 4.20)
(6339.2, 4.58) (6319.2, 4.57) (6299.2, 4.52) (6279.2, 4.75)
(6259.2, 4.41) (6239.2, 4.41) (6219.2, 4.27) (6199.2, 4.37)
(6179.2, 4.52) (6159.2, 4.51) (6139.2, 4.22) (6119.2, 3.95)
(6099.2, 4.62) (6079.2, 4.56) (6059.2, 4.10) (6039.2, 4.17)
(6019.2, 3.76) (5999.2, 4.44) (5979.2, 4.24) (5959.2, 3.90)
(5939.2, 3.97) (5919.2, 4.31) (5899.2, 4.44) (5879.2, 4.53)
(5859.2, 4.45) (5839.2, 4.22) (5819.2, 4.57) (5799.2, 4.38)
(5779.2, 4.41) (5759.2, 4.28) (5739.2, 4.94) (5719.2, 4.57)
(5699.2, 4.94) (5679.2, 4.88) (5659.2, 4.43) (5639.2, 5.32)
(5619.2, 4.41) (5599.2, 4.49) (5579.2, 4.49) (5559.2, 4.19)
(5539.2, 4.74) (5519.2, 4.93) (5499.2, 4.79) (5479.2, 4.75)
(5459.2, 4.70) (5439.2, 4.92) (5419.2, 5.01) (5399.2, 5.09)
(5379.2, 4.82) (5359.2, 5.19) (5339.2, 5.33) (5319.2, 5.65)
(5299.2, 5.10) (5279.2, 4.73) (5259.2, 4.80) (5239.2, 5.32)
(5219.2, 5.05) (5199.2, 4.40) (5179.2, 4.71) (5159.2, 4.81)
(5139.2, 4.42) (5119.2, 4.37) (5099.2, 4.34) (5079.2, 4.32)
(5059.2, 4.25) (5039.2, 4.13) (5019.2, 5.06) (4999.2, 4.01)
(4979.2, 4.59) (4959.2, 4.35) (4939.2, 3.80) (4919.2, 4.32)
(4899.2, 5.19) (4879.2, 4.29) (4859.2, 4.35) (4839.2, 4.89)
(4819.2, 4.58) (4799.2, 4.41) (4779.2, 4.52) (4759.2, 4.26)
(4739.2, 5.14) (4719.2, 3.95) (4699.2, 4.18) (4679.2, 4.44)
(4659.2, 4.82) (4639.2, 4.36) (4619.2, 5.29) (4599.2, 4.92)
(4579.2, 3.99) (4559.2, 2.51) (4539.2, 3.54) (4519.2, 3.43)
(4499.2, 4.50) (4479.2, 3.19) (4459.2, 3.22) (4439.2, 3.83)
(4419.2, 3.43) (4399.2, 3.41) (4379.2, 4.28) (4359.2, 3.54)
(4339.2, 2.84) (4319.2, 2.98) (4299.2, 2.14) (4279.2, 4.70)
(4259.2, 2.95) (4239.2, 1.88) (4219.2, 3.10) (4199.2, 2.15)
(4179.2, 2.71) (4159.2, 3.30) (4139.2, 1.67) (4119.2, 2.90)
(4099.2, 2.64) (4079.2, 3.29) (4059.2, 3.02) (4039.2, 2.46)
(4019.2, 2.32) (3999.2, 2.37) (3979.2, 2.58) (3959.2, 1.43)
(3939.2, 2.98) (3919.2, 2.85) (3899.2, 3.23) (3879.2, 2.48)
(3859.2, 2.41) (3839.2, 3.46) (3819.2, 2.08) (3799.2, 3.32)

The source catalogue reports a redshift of 0.149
